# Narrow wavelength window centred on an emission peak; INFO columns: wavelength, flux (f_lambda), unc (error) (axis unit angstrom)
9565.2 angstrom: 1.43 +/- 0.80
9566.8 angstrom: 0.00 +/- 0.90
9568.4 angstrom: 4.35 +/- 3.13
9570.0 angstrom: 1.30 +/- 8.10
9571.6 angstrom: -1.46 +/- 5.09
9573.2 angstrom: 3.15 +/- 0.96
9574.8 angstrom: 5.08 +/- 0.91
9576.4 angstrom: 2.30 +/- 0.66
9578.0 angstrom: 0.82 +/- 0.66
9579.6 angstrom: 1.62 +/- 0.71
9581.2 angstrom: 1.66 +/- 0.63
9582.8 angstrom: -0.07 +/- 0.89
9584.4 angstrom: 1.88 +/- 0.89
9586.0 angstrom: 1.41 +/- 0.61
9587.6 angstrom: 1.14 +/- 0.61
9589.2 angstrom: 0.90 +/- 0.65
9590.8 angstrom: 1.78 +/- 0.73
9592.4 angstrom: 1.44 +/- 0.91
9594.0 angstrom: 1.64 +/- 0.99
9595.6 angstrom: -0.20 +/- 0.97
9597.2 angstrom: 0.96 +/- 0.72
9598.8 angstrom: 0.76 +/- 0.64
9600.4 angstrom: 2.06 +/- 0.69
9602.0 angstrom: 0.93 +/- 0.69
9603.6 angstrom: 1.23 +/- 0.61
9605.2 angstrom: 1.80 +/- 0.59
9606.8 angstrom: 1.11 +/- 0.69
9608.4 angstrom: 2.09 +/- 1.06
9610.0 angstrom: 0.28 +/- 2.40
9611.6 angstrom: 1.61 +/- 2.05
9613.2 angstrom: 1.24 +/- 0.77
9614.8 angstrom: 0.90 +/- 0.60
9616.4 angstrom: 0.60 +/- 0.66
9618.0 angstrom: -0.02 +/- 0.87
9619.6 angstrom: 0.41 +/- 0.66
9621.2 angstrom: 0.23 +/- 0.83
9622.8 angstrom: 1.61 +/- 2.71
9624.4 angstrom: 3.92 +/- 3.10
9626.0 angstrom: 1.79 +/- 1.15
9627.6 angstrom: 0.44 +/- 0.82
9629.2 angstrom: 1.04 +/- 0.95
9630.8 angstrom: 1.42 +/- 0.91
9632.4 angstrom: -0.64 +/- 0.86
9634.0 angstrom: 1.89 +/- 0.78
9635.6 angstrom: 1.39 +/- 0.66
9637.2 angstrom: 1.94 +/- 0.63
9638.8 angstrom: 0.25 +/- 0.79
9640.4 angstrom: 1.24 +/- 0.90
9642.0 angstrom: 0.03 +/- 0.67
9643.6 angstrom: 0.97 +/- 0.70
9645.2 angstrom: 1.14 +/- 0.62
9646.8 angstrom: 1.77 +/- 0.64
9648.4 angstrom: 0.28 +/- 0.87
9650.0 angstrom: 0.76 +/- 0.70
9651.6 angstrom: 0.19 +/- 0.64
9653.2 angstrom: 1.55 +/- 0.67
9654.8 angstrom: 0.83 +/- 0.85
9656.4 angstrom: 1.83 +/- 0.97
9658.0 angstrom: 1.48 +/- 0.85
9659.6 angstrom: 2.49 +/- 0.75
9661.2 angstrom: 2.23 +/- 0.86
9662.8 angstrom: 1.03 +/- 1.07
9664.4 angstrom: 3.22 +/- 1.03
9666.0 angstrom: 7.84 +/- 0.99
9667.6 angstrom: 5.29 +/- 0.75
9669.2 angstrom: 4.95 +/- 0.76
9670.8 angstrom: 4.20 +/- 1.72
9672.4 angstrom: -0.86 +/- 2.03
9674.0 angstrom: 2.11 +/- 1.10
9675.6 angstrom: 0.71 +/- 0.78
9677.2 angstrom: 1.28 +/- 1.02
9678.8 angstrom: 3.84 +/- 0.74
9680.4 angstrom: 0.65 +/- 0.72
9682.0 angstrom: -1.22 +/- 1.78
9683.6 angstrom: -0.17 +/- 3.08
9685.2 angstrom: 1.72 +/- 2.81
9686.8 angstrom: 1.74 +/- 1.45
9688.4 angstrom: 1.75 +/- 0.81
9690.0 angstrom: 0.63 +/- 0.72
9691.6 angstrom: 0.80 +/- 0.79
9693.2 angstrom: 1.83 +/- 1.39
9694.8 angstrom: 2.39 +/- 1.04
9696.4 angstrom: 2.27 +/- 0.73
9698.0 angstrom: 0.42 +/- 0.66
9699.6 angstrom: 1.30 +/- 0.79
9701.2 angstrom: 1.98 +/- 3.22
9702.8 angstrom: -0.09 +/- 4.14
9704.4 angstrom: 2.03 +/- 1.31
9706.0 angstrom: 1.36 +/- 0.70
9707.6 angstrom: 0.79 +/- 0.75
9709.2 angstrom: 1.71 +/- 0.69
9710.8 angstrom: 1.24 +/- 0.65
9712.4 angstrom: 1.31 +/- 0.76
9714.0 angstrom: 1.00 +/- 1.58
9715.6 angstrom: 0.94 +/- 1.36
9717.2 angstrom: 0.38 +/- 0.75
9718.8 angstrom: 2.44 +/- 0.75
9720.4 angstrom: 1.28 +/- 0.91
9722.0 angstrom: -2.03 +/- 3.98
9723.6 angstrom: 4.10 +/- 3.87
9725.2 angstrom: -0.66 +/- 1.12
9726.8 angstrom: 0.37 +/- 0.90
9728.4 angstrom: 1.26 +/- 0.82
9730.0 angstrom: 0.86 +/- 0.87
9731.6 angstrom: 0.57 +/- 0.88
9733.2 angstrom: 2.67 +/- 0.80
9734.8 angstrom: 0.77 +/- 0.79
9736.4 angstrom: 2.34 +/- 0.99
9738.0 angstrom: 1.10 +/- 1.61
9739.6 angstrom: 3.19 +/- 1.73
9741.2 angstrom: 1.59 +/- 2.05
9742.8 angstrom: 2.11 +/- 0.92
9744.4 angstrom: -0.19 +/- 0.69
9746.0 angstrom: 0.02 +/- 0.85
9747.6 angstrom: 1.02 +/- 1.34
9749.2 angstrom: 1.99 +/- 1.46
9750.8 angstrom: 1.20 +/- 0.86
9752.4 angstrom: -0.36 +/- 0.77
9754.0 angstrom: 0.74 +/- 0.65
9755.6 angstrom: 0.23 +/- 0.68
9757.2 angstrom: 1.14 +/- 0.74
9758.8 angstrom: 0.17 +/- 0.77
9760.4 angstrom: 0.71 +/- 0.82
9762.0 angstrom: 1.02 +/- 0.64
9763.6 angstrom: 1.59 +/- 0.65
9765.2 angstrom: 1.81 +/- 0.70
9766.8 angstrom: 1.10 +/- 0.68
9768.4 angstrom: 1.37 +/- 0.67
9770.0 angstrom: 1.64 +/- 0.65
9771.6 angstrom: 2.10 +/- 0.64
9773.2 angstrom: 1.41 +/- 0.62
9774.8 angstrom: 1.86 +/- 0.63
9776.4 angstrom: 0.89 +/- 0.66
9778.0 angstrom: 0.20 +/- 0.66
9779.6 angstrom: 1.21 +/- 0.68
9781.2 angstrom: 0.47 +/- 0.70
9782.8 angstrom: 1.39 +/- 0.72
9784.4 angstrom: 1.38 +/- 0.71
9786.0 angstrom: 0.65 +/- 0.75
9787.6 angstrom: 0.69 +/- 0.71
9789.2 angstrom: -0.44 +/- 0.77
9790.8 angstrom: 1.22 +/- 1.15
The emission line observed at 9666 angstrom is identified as [O III] 5007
